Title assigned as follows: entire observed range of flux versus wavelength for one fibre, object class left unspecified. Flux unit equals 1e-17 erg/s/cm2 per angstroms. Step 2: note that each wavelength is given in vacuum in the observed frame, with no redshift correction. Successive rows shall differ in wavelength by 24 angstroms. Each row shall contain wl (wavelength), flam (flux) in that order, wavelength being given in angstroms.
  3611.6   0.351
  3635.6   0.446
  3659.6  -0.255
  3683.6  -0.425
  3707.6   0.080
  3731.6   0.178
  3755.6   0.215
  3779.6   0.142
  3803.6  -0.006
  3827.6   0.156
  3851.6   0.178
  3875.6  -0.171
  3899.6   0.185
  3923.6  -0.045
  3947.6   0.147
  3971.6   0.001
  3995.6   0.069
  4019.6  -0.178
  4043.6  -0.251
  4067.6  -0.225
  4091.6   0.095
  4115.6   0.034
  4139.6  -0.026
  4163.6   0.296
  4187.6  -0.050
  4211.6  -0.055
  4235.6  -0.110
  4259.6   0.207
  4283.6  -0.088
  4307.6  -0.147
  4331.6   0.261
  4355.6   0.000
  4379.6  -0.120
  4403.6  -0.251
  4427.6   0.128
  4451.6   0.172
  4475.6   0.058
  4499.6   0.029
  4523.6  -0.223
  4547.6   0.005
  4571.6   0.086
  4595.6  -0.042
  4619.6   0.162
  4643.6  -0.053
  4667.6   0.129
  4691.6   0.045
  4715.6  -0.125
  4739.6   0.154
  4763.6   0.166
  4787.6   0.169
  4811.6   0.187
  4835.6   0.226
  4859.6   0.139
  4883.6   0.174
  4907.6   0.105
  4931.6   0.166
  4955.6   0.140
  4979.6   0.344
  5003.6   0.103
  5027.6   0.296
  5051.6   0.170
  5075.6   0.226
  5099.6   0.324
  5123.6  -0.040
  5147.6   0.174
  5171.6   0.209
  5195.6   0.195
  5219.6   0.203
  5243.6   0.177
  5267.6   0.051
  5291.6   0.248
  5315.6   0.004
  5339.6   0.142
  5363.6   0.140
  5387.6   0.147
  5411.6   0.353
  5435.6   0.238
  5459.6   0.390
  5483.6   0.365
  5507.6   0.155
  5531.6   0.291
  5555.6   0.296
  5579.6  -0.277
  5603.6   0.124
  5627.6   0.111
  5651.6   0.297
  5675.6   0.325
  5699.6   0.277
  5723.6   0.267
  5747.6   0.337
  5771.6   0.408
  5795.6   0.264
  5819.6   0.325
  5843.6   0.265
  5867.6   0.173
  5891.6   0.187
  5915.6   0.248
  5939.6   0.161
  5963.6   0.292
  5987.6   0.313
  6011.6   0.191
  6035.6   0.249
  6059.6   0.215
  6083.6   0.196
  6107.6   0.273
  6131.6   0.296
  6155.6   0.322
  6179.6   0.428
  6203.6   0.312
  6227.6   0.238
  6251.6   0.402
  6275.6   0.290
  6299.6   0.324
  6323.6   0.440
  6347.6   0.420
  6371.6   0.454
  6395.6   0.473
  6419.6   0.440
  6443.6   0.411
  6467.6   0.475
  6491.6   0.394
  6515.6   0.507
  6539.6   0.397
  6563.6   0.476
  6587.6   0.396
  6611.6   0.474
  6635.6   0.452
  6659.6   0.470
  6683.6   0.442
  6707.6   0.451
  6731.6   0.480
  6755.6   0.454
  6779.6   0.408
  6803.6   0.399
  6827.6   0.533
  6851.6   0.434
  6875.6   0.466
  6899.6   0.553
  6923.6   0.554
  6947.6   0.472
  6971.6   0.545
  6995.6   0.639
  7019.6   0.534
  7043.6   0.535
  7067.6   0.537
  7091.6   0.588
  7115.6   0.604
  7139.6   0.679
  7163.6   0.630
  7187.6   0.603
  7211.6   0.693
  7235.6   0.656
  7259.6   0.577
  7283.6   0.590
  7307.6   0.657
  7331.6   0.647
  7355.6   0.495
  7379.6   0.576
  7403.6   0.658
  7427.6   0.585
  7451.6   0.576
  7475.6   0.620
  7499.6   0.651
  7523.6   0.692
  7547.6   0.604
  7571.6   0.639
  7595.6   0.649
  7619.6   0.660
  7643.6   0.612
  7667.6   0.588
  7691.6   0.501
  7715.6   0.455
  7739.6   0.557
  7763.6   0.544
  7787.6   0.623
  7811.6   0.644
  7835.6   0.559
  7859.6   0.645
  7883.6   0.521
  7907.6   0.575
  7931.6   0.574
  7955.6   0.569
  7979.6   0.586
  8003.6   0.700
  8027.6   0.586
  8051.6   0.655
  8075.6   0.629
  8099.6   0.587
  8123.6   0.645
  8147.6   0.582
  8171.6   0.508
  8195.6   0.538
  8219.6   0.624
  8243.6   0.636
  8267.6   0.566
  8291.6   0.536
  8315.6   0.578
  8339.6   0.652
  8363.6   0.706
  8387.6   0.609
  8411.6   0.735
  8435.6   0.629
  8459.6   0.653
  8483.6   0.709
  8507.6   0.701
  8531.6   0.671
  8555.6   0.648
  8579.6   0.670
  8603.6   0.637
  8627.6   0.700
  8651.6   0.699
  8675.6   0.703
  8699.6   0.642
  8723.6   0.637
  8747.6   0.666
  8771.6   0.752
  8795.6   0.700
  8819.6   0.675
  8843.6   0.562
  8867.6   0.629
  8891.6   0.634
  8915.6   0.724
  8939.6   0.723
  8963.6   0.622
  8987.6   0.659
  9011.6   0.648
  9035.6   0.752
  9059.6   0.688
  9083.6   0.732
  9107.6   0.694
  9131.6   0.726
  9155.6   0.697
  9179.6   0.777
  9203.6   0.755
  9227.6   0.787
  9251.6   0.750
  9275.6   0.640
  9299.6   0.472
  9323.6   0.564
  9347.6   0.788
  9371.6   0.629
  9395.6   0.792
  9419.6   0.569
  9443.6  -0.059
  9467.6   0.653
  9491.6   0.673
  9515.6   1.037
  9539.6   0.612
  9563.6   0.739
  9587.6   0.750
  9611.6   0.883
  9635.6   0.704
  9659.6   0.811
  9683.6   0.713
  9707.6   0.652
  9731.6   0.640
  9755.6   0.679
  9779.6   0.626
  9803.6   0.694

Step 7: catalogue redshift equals 0.582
